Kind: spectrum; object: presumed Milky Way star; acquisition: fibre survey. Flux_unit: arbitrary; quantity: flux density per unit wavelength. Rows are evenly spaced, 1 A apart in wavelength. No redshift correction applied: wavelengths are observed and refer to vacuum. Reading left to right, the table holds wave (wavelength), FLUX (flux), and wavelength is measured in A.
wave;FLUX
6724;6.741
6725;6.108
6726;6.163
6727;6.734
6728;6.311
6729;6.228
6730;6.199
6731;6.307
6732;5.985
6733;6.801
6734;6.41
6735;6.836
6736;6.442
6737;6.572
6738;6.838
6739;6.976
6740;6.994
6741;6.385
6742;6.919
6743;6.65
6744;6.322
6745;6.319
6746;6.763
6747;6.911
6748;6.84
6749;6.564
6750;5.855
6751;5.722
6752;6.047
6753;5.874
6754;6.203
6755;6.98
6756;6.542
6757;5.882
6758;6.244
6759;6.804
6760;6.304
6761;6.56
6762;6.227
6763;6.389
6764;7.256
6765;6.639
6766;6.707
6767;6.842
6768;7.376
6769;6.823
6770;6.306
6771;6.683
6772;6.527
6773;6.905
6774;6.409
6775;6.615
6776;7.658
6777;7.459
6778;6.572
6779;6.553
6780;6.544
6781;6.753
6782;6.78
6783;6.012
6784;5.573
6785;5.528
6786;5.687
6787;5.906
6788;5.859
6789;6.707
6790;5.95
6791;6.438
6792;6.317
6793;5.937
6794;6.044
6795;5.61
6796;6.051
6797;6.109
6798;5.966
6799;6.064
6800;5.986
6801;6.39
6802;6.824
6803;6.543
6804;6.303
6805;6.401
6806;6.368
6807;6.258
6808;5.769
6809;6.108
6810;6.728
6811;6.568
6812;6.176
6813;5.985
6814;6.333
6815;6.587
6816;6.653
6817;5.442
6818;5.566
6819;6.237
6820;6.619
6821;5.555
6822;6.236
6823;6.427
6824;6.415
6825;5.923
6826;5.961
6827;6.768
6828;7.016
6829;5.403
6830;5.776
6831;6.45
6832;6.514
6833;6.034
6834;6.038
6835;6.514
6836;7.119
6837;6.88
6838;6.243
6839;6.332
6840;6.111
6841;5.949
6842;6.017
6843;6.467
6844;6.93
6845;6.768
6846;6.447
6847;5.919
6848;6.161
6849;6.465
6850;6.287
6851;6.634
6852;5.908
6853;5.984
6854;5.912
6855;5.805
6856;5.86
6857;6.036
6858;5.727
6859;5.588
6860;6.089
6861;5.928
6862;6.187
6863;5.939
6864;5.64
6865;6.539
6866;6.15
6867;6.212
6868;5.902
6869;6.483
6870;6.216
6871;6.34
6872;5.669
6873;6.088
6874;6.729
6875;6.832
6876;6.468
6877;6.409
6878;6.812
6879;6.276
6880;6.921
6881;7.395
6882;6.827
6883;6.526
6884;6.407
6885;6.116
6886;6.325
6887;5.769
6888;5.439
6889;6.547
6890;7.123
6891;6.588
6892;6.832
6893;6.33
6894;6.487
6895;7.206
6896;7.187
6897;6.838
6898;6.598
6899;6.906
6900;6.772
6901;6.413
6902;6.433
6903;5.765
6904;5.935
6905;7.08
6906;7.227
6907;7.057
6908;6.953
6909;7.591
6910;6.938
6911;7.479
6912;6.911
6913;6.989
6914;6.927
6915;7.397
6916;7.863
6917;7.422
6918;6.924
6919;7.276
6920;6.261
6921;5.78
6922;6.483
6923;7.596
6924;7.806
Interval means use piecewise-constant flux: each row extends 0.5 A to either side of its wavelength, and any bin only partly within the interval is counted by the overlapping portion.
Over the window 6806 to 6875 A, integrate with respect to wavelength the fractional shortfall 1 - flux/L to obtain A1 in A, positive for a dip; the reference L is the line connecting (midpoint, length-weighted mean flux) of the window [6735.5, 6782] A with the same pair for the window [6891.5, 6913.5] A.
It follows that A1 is 5.3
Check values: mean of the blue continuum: 6.61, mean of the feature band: 6.21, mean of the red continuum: 6.81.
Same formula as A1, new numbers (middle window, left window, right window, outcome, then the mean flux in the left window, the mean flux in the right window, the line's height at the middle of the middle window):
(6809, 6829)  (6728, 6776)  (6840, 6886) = 0.4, 6.54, 6.26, 6.37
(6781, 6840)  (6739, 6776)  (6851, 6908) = 2.5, 6.56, 6.38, 6.48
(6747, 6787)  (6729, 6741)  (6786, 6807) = -0.8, 6.56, 6.18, 6.36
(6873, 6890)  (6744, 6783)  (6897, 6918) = 0.9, 6.58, 6.93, 6.87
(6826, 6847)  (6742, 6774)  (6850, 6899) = 0.1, 6.52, 6.34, 6.4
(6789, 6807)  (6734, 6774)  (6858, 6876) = 0.5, 6.56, 6.15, 6.4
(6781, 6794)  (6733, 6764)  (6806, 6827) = 0.5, 6.5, 6.2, 6.32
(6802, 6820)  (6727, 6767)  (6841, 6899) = 0.4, 6.49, 6.34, 6.41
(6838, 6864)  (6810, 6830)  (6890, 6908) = 1.1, 6.21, 6.71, 6.4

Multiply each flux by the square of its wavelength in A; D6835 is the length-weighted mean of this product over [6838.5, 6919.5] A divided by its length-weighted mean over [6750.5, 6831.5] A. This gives 1.05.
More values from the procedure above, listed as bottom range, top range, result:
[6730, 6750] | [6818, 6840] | 0.98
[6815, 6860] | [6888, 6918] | 1.13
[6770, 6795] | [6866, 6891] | 1.03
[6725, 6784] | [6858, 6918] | 1.04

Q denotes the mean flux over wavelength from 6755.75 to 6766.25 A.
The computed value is 6.5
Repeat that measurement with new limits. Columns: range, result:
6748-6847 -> 6.34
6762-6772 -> 6.74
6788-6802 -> 6.14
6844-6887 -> 6.26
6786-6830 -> 6.19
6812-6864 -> 6.19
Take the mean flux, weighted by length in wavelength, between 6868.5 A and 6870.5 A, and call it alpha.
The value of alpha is 6.35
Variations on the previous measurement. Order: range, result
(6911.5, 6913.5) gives 6.95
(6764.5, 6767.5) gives 6.73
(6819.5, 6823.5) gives 6.21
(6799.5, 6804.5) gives 6.41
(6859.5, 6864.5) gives 5.96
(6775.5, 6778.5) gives 7.23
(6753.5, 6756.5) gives 6.58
